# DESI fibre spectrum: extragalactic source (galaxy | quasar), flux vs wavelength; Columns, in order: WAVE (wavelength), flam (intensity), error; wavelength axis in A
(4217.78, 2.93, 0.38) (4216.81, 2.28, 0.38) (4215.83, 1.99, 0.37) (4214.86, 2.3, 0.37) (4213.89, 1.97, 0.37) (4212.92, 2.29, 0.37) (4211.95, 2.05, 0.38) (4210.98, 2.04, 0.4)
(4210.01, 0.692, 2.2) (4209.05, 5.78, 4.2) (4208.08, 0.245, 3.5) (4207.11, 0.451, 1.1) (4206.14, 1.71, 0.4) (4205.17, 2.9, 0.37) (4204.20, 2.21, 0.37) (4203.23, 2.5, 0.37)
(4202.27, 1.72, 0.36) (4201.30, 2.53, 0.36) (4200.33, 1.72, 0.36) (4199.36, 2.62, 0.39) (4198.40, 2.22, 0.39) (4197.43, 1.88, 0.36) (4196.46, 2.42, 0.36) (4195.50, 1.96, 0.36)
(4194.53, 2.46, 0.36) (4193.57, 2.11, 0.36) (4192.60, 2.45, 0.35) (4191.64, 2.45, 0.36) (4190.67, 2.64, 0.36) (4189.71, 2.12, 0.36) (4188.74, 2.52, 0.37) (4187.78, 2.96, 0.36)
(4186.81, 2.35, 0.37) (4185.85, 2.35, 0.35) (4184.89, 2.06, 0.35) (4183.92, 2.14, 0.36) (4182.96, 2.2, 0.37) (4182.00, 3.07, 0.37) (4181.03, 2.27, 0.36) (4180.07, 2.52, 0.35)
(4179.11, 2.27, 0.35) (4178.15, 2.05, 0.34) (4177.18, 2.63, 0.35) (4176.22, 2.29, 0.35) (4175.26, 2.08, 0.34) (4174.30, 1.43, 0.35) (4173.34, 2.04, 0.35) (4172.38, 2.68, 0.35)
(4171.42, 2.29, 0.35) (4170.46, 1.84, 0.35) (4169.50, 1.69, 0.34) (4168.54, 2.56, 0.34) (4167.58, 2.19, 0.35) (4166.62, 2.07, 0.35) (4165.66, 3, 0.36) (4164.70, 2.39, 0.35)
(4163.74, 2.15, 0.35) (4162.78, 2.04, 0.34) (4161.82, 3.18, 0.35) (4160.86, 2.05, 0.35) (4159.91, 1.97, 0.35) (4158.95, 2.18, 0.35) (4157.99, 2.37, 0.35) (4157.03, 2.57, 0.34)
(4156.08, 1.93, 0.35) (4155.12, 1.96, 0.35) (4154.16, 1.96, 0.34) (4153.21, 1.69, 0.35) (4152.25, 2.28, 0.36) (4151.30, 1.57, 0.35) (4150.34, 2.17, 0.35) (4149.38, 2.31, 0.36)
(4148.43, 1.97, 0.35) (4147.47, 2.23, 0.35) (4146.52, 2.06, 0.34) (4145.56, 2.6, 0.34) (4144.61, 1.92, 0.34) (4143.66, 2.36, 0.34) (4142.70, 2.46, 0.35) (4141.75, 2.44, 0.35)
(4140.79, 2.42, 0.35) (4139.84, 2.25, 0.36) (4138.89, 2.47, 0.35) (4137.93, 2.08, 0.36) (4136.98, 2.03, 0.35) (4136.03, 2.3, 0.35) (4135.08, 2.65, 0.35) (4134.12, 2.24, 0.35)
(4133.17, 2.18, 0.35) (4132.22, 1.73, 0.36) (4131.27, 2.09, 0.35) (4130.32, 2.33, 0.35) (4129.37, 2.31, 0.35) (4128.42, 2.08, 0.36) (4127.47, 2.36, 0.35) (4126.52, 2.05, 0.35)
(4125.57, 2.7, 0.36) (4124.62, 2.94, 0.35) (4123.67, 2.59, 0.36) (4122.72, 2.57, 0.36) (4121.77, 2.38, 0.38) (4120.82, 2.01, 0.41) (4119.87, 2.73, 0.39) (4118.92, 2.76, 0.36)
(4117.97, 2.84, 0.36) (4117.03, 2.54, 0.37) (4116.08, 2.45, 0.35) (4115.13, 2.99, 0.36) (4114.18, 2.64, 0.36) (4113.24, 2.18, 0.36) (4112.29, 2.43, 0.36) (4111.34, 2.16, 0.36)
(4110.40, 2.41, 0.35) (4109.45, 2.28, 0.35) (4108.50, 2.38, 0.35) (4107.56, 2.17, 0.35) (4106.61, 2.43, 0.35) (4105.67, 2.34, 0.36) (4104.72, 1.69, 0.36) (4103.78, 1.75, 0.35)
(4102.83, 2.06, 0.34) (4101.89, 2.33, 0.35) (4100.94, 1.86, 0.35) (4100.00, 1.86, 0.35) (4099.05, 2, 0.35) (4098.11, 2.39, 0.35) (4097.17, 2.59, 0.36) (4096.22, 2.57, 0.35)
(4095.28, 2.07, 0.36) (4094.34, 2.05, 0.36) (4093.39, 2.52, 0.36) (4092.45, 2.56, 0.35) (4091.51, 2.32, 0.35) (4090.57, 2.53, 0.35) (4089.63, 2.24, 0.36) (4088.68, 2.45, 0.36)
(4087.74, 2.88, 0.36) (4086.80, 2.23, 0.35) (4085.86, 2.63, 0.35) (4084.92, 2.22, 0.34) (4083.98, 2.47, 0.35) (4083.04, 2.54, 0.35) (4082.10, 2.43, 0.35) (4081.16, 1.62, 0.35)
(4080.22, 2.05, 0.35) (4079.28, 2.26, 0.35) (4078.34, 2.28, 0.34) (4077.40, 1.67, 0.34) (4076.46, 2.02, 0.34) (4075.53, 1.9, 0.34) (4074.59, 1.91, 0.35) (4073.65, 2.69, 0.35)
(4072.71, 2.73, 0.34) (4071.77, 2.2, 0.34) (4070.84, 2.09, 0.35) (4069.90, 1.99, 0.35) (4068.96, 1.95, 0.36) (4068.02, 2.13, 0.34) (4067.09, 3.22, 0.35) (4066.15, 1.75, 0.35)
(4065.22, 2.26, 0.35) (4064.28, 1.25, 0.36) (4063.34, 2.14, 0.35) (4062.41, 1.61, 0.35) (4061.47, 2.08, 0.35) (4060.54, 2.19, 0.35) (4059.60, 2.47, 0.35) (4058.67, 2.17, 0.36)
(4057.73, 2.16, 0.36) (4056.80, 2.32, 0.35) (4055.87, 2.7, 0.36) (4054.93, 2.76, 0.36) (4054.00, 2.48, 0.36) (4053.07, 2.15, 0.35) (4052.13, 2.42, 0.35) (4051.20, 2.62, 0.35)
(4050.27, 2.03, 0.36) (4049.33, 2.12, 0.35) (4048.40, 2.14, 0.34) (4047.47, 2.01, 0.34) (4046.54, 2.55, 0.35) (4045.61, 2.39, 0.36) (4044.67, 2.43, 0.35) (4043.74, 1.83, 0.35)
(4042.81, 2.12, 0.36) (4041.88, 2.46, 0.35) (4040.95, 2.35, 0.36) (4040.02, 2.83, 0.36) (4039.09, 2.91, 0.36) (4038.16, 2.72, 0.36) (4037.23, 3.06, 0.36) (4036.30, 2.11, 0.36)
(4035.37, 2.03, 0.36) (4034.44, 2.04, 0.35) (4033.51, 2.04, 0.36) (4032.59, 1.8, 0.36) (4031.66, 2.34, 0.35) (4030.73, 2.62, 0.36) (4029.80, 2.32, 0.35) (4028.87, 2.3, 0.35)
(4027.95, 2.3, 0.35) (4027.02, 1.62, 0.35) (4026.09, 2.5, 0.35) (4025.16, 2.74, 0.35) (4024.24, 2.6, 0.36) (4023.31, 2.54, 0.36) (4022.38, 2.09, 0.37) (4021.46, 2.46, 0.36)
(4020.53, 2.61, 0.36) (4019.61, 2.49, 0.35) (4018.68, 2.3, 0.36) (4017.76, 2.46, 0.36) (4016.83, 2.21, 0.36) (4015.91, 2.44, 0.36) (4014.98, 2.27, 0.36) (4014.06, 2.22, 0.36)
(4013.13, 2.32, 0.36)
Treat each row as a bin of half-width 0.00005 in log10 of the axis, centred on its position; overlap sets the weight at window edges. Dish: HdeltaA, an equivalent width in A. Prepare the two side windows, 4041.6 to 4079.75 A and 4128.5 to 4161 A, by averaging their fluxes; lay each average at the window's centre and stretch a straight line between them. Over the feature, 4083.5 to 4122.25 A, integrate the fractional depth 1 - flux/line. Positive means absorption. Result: -2.8 A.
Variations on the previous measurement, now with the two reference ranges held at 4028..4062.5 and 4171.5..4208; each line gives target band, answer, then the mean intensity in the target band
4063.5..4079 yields 1.2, 2.13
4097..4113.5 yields 0.8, 2.18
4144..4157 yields 1.0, 2.07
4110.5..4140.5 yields -1.6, 2.39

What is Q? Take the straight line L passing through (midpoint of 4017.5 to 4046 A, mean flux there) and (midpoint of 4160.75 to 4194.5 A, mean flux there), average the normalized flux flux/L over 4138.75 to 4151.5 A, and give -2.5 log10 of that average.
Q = 0.04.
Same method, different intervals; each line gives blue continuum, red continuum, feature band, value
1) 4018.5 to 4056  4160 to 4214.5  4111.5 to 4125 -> -0.119 mag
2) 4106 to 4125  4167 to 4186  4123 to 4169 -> 0.047 mag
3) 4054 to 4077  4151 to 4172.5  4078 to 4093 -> -0.076 mag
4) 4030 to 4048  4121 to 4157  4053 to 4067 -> 0.063 mag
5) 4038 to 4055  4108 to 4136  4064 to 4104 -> 0.076 mag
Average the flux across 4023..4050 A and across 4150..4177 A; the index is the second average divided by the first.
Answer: 0.93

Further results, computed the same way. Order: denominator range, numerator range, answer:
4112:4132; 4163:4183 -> 0.92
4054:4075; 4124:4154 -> 1.00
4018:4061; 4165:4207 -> 0.96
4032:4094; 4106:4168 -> 1.02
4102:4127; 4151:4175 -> 0.90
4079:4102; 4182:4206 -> 1.01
